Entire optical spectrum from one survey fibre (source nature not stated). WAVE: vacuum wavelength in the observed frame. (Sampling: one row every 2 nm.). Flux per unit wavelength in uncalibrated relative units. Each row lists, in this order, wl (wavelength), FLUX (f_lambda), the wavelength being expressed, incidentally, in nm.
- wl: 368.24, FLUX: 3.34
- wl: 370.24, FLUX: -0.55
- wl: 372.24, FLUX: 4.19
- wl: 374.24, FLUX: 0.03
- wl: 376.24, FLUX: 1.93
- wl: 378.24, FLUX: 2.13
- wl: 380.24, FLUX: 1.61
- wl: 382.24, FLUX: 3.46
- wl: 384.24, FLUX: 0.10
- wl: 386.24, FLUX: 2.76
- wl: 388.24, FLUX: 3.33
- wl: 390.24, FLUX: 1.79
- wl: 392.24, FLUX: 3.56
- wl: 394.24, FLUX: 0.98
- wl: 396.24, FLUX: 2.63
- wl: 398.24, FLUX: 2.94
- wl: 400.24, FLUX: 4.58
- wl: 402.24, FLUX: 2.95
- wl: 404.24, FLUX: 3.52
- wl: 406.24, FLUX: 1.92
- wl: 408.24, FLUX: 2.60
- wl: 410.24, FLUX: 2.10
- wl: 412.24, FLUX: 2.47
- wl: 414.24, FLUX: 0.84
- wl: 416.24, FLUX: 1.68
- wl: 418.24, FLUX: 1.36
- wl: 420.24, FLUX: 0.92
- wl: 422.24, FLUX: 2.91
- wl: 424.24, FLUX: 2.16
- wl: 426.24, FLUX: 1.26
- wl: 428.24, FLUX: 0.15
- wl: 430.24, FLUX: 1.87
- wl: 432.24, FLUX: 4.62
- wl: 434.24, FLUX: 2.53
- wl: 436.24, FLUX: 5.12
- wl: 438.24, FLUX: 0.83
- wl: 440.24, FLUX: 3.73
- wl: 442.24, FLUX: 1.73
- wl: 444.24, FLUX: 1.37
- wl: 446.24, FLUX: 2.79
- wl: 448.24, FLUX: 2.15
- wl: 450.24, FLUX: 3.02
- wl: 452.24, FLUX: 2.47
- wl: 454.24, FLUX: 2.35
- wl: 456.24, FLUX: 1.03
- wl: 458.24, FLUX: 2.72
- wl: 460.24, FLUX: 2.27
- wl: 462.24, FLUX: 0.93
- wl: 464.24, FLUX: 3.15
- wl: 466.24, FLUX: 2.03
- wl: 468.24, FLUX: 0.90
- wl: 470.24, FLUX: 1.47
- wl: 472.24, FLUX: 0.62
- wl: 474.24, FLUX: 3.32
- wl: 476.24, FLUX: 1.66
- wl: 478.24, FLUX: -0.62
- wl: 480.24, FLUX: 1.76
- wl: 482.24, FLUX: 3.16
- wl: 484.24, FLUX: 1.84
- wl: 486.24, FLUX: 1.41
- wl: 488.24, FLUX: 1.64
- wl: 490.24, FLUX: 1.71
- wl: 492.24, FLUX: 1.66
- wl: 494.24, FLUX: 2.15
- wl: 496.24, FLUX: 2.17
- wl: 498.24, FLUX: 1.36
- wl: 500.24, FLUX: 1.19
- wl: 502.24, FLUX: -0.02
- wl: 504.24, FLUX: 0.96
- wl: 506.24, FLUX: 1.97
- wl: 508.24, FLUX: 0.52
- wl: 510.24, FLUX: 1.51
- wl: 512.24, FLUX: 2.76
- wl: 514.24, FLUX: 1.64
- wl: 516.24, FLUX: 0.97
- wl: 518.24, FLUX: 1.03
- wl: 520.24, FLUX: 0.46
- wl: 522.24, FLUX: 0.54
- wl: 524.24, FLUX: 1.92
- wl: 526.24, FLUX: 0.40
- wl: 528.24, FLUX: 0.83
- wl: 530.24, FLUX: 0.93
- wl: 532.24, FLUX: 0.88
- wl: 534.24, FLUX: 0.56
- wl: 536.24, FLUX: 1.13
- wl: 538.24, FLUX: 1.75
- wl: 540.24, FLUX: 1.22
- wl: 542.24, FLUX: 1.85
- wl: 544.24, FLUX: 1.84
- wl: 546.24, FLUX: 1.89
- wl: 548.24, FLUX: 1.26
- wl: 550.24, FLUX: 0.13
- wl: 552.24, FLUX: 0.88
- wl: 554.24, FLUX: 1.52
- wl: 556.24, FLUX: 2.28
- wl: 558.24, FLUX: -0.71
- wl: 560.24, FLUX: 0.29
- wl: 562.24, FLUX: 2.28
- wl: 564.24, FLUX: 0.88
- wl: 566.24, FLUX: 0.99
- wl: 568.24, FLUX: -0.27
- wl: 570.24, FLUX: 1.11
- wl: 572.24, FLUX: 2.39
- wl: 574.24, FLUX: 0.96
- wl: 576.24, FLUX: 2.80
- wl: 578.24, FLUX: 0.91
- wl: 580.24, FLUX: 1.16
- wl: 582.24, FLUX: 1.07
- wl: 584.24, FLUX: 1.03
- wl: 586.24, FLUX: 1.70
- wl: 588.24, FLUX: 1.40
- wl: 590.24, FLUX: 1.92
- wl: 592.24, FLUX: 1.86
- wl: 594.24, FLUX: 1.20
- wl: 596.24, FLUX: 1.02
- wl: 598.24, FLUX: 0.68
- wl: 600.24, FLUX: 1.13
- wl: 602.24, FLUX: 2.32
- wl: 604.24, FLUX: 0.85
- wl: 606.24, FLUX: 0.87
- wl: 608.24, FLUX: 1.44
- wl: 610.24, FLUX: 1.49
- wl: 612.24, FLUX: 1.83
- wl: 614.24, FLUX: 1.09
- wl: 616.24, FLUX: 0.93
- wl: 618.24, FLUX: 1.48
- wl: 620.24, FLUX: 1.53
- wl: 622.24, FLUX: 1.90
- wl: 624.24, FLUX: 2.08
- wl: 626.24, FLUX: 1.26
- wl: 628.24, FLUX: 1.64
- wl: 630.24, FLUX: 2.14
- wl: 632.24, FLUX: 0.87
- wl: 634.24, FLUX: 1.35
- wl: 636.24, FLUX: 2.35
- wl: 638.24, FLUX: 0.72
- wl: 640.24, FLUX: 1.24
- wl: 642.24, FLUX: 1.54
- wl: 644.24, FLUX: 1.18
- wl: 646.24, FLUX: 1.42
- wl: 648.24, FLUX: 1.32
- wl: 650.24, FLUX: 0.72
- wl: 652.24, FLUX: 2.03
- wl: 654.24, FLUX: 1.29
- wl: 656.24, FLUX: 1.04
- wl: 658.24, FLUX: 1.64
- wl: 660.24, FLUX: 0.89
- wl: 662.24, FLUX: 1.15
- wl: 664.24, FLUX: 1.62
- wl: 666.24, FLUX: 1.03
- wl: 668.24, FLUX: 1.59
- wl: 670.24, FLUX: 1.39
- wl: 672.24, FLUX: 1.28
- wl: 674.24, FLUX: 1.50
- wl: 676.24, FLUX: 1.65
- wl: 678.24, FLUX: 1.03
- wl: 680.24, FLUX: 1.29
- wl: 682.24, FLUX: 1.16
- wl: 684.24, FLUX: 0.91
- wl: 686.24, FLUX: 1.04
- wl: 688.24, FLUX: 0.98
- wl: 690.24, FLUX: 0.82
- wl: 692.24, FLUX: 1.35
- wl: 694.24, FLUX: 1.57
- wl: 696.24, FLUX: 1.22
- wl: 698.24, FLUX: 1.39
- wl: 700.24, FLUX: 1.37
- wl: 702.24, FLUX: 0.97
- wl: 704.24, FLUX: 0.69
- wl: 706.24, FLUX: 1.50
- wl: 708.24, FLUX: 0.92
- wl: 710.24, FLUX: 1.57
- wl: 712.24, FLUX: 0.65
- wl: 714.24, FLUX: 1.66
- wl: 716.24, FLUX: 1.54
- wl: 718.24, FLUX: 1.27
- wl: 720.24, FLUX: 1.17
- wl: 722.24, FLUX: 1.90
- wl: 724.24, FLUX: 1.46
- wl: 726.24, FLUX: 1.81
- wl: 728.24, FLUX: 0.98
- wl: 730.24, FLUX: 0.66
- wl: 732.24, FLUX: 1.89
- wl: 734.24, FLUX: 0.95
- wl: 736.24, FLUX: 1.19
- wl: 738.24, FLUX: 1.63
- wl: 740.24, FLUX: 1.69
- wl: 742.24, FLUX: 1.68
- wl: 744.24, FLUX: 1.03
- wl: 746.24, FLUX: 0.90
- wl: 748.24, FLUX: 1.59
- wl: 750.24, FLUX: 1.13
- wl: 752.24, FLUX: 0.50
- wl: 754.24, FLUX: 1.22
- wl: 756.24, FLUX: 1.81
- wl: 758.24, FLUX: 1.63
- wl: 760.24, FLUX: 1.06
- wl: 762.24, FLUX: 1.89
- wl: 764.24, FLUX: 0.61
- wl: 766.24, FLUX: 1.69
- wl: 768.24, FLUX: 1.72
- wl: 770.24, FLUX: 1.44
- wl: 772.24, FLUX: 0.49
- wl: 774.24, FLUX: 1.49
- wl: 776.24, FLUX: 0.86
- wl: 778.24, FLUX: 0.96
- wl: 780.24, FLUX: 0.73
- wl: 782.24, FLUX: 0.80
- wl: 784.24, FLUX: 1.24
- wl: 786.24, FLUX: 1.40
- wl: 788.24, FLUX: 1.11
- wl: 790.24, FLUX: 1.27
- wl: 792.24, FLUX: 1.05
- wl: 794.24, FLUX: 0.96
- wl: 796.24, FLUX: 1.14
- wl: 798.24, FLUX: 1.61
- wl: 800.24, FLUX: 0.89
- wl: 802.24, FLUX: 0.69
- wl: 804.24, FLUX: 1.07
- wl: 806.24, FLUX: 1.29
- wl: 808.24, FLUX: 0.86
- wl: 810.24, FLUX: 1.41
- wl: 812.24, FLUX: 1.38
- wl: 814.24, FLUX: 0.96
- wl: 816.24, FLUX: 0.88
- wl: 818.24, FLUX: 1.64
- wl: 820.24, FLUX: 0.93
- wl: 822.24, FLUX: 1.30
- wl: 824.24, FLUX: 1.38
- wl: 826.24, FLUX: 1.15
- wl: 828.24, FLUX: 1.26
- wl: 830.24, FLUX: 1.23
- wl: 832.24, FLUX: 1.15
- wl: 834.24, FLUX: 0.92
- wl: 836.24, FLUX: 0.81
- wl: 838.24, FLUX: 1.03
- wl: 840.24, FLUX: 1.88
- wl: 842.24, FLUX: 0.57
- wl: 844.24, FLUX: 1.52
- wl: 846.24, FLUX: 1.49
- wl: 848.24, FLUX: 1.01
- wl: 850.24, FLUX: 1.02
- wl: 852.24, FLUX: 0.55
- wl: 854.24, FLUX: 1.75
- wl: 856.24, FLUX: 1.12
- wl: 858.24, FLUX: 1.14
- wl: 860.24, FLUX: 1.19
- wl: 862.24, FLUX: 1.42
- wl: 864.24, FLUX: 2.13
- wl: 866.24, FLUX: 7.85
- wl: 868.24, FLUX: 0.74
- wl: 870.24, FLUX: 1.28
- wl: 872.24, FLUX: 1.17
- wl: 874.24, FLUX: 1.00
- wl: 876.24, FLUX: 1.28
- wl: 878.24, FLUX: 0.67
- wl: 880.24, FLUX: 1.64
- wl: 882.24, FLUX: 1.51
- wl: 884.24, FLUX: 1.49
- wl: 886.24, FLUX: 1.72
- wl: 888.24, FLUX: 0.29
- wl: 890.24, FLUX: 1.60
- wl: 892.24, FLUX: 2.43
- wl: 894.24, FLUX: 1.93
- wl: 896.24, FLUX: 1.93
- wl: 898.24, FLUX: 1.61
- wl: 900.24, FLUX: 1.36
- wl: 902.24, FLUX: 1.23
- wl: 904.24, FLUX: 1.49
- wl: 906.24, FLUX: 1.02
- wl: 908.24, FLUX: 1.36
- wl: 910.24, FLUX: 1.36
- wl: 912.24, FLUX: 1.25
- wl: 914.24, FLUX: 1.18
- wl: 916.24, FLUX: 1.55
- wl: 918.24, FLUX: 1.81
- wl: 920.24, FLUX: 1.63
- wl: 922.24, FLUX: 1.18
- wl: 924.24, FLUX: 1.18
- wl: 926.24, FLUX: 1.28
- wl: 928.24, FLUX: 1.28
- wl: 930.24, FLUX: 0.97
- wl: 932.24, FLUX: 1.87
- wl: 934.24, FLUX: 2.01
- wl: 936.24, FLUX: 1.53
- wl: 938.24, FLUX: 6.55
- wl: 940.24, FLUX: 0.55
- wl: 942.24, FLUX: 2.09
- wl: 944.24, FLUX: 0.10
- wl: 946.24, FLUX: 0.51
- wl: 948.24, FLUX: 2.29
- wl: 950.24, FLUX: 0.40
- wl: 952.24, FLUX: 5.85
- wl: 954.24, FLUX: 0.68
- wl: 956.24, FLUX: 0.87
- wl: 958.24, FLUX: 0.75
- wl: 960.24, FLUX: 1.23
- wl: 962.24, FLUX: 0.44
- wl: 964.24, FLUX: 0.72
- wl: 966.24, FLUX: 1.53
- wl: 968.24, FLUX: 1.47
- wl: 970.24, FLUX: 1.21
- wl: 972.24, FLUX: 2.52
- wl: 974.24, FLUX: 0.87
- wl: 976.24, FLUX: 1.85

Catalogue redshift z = 1.32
